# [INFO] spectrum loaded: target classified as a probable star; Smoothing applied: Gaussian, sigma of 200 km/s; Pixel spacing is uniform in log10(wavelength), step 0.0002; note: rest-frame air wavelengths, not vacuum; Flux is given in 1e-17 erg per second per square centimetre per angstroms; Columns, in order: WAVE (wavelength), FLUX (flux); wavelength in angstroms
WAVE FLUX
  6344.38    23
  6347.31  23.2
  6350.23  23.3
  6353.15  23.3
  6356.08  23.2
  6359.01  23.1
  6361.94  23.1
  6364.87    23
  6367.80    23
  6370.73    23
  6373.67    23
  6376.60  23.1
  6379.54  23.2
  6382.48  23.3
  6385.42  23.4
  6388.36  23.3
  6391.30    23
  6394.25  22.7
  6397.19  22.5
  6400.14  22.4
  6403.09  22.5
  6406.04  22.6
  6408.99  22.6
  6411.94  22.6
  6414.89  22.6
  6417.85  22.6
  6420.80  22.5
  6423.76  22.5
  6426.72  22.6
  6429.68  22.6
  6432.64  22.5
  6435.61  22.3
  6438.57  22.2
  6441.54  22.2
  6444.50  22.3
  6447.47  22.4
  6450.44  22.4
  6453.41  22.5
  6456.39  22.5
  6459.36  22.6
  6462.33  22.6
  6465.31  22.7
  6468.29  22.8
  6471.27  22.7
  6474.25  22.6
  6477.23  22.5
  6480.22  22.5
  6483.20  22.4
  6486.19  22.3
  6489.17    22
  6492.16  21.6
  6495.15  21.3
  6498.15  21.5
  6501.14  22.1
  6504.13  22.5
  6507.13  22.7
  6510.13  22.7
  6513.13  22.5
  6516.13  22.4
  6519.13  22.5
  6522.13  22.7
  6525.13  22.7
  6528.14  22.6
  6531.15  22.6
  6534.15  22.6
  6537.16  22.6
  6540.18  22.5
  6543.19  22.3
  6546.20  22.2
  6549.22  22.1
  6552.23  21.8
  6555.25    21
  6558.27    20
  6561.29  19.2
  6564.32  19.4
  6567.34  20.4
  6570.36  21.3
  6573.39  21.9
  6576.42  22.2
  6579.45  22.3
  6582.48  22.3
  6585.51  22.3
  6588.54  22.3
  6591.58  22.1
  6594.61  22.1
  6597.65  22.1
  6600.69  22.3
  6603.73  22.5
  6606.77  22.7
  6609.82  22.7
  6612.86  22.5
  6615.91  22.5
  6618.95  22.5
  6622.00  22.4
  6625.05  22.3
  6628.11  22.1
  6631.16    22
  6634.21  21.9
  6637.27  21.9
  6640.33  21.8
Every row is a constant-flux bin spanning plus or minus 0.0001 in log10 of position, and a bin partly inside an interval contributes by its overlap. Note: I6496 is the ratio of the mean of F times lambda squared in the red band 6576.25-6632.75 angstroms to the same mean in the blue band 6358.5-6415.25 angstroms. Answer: 1.04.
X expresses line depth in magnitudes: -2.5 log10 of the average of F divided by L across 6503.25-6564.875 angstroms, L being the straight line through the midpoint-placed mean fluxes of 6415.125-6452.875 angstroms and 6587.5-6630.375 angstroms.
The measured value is 0.02 mag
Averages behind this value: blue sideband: 22.4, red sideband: 22.4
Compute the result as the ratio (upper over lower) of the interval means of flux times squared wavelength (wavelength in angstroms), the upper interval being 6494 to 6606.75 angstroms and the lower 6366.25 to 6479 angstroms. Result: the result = 1.0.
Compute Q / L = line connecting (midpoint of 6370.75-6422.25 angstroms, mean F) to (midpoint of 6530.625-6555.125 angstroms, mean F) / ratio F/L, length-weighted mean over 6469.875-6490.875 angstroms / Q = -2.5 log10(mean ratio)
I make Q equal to 0.00 mag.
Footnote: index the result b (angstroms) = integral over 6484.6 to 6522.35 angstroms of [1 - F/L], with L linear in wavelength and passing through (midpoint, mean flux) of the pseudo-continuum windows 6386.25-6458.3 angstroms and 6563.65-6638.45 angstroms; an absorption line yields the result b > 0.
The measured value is 0.2 angstroms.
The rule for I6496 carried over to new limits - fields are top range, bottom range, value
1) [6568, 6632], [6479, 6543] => 1.02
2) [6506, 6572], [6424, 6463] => 1.00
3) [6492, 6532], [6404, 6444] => 1.02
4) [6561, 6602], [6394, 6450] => 1.01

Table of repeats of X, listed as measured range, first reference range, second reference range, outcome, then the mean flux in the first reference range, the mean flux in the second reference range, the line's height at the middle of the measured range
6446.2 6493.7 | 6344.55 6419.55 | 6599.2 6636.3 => 0.01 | 22.9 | 22.4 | 22.7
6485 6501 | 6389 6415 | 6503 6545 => 0.04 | 22.6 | 22.6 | 22.6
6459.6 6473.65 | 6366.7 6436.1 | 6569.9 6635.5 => 0.00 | 22.8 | 22.3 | 22.6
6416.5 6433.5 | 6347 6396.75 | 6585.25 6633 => 0.02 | 23.1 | 22.3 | 22.9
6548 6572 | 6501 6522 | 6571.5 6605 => 0.09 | 22.5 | 22.2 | 22.3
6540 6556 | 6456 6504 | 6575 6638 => 0.01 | 22.3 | 22.3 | 22.3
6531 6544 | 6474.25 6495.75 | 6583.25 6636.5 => -0.01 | 22.2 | 22.3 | 22.2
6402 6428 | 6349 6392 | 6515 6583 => 0.01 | 23.2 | 21.8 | 22.8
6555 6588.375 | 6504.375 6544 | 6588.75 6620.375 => 0.06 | 22.6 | 22.4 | 22.5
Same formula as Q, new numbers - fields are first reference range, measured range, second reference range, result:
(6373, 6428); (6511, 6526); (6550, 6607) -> -0.03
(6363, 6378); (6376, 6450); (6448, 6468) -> 0.01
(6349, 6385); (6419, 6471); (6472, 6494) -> 0.00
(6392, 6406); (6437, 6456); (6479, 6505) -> 0.00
